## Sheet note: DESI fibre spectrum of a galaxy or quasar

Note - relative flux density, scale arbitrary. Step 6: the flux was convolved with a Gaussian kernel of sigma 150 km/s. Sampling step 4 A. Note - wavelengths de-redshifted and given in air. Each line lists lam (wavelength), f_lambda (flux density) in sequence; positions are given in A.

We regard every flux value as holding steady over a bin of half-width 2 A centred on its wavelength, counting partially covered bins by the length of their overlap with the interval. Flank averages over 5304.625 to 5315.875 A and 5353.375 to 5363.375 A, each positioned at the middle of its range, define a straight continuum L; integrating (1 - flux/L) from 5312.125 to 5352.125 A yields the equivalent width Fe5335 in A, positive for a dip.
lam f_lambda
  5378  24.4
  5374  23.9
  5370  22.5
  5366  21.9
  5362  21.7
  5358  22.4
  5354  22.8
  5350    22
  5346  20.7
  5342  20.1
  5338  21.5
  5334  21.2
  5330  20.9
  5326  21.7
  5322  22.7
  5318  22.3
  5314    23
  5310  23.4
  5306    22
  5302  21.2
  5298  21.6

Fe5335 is 1.7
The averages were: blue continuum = 22.8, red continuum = 22.3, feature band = 21.6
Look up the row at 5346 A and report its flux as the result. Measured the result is 20.7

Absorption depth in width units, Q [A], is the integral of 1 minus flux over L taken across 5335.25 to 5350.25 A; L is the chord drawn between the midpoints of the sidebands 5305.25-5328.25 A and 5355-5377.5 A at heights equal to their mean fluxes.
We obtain 1.1 A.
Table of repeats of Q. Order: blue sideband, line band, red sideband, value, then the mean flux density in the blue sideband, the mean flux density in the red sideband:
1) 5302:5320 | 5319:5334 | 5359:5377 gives 0.5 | 22.5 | 22.6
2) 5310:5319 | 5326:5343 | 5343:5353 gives 0.7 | 22.9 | 21.4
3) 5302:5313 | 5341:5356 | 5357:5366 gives 0.4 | 22.5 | 22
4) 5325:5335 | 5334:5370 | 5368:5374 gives 0.8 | 21.2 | 23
